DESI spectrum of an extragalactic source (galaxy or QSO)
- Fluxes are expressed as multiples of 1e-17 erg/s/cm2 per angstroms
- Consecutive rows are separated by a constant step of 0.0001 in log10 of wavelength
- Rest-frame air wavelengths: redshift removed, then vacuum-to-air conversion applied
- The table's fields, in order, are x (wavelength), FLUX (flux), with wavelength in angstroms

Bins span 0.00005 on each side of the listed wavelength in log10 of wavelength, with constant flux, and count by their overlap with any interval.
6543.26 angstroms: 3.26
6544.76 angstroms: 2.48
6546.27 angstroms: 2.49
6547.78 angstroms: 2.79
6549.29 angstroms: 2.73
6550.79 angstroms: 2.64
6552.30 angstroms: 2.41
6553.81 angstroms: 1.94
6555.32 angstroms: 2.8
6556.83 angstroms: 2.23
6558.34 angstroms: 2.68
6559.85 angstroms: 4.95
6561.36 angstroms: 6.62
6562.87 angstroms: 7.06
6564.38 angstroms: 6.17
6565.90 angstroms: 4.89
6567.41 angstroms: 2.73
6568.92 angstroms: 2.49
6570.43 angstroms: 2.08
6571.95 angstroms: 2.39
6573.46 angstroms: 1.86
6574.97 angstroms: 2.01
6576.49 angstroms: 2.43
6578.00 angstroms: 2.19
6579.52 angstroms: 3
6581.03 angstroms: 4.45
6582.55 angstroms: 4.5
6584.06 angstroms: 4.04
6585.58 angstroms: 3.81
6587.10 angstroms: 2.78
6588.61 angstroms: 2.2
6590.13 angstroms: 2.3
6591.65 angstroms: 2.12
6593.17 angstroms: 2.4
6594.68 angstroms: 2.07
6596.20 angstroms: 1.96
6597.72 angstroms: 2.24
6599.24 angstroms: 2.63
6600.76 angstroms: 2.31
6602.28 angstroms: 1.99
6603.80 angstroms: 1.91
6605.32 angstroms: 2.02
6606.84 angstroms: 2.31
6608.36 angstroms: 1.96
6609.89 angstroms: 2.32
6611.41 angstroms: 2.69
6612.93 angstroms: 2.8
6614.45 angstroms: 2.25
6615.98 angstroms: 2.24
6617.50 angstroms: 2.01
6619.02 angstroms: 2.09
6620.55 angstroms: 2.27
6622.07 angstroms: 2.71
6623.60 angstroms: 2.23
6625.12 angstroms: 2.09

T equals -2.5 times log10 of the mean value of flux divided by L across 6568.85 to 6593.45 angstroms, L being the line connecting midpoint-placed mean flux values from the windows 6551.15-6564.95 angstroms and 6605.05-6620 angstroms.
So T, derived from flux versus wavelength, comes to 0.171 mag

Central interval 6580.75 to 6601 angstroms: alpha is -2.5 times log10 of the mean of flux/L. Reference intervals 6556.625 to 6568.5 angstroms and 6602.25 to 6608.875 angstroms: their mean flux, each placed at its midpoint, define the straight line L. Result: 0.07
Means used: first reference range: 4.72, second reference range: 2.05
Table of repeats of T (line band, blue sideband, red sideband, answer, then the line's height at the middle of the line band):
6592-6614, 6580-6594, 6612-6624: 0.20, 2.74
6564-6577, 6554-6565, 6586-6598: 0.29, 3.75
